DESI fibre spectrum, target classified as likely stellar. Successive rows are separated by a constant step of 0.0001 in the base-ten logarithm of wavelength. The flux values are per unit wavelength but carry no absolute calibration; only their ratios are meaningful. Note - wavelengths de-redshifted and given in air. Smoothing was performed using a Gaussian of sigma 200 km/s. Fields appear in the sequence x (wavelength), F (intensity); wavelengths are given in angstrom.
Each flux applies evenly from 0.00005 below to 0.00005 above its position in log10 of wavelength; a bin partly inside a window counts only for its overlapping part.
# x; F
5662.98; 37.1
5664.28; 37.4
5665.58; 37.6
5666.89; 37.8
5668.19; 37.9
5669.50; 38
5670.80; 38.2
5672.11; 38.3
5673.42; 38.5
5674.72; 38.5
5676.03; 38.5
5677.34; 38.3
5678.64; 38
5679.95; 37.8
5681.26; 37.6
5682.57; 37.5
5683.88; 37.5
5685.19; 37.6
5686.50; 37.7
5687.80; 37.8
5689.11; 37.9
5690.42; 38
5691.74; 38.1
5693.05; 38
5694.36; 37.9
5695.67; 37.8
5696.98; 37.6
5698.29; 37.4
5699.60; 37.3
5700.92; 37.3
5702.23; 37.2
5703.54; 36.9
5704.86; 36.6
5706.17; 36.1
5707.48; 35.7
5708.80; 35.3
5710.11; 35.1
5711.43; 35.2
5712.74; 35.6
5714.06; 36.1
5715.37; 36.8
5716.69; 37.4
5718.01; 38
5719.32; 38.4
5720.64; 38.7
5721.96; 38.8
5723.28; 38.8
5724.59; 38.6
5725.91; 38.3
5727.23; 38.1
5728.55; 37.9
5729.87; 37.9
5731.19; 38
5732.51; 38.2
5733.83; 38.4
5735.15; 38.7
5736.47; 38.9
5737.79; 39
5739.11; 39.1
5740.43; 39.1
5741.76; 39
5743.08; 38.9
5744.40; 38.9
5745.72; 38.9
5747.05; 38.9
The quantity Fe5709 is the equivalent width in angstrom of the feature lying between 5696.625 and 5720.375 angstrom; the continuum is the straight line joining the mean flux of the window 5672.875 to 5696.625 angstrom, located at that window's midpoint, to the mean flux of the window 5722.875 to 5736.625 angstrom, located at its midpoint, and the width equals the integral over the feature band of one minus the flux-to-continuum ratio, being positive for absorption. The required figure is 0.9 angstrom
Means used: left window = 37.9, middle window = 36.7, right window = 38.3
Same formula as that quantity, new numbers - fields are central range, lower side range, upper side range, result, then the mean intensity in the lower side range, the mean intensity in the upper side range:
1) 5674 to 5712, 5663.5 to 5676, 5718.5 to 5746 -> 0.92 angstrom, 38.1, 38.6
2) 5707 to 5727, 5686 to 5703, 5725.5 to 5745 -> 0.54 angstrom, 37.7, 38.6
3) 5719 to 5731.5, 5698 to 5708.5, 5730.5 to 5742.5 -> -0.11 angstrom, 36.7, 38.7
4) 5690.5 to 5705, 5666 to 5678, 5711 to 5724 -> 0.10 angstrom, 38.2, 37.4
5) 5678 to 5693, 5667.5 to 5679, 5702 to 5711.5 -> -0.14 angstrom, 38.3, 36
